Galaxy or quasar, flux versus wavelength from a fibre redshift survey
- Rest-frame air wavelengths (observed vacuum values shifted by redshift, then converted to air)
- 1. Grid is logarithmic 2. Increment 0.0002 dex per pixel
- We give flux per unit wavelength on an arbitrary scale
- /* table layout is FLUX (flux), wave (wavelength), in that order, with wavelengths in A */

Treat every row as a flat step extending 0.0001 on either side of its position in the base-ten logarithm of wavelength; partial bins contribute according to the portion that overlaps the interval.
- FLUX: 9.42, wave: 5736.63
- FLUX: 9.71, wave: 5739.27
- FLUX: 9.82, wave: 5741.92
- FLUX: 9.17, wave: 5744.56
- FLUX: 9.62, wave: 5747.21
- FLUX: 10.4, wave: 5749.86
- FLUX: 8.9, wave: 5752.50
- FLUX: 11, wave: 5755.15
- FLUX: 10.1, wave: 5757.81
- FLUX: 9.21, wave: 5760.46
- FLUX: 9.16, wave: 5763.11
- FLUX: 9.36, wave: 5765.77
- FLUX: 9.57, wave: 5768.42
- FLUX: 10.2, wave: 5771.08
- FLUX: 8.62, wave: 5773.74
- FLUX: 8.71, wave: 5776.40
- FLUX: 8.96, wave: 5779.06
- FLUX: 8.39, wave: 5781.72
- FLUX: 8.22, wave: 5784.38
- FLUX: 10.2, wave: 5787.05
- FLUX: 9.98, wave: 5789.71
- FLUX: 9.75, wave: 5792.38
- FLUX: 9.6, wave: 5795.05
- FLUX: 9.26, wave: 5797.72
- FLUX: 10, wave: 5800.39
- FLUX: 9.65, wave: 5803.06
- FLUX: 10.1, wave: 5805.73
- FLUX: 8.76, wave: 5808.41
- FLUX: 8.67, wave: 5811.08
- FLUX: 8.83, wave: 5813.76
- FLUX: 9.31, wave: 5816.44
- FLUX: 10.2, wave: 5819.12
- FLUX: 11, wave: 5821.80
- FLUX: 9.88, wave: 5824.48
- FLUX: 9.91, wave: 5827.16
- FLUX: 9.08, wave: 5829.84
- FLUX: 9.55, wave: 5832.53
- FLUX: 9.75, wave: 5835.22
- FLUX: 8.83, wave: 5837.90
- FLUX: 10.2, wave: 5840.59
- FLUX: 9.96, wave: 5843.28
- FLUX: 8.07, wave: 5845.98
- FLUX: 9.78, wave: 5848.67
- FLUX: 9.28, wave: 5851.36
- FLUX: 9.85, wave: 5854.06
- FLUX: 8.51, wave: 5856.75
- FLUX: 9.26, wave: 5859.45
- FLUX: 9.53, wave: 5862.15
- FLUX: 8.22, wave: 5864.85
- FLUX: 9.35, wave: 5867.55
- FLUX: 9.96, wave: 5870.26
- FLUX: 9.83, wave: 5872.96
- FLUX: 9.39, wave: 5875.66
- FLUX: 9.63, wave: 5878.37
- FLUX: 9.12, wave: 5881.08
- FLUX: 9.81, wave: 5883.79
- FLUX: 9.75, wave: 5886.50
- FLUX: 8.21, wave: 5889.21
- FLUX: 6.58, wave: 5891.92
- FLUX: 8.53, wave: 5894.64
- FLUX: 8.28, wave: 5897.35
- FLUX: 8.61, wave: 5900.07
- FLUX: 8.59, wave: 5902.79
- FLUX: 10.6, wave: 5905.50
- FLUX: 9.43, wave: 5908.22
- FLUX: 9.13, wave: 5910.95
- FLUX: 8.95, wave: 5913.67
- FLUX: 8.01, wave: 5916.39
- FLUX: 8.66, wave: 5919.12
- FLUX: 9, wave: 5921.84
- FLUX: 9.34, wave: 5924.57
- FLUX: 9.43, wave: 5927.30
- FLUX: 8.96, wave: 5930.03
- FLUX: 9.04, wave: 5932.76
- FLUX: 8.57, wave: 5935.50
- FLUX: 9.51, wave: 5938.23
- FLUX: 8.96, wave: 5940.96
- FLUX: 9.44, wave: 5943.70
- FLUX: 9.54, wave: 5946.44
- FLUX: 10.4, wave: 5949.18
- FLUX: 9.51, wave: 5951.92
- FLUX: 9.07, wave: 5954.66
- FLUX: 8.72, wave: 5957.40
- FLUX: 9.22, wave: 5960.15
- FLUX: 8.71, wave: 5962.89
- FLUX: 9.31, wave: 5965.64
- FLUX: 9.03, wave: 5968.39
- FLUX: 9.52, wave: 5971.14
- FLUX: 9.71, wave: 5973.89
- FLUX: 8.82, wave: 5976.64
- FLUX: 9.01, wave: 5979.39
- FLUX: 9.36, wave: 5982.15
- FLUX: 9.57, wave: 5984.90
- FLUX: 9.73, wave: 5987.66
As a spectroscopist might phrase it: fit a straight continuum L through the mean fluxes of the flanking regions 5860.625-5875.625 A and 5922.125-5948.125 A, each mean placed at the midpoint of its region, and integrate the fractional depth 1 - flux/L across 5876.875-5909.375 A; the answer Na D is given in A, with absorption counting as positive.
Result 1.3 A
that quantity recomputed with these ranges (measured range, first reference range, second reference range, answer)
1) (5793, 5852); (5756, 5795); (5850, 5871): -1.6 A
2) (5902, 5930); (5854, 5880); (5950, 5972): 0.4 A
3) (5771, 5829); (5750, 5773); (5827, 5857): 0.7 A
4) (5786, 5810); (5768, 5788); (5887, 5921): -1.8 A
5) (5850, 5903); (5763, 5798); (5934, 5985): 1.4 A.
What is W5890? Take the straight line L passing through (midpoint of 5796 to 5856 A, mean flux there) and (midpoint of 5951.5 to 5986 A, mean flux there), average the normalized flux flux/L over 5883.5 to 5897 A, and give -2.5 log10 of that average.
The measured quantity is 0.11 mag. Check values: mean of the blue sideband 9.53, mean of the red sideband 9.19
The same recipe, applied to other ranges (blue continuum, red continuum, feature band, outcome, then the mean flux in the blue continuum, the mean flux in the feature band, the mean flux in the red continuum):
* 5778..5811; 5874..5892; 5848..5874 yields -0.02 mag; 9.38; 9.34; 9.11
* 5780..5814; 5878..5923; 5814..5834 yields -0.06 mag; 9.35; 9.79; 8.86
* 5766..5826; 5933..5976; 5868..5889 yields -0.02 mag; 9.45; 9.55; 9.27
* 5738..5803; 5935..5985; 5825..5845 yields -0.02 mag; 9.5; 9.59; 9.27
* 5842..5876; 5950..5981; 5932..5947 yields 0.01 mag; 9.3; 9.16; 9.17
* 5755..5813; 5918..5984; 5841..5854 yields -0.01 mag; 9.39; 9.39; 9.21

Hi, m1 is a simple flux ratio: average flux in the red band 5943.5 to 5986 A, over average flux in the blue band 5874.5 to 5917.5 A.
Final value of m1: 1.0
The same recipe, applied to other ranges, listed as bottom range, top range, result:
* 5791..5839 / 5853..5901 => 0.94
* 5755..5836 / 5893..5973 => 0.96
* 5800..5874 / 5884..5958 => 0.95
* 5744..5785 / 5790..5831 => 1.03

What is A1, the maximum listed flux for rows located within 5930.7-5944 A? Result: 9.51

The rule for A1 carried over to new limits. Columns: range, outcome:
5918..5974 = 10.4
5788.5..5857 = 11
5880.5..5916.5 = 10.6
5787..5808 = 10.2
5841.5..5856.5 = 9.96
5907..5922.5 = 9.43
